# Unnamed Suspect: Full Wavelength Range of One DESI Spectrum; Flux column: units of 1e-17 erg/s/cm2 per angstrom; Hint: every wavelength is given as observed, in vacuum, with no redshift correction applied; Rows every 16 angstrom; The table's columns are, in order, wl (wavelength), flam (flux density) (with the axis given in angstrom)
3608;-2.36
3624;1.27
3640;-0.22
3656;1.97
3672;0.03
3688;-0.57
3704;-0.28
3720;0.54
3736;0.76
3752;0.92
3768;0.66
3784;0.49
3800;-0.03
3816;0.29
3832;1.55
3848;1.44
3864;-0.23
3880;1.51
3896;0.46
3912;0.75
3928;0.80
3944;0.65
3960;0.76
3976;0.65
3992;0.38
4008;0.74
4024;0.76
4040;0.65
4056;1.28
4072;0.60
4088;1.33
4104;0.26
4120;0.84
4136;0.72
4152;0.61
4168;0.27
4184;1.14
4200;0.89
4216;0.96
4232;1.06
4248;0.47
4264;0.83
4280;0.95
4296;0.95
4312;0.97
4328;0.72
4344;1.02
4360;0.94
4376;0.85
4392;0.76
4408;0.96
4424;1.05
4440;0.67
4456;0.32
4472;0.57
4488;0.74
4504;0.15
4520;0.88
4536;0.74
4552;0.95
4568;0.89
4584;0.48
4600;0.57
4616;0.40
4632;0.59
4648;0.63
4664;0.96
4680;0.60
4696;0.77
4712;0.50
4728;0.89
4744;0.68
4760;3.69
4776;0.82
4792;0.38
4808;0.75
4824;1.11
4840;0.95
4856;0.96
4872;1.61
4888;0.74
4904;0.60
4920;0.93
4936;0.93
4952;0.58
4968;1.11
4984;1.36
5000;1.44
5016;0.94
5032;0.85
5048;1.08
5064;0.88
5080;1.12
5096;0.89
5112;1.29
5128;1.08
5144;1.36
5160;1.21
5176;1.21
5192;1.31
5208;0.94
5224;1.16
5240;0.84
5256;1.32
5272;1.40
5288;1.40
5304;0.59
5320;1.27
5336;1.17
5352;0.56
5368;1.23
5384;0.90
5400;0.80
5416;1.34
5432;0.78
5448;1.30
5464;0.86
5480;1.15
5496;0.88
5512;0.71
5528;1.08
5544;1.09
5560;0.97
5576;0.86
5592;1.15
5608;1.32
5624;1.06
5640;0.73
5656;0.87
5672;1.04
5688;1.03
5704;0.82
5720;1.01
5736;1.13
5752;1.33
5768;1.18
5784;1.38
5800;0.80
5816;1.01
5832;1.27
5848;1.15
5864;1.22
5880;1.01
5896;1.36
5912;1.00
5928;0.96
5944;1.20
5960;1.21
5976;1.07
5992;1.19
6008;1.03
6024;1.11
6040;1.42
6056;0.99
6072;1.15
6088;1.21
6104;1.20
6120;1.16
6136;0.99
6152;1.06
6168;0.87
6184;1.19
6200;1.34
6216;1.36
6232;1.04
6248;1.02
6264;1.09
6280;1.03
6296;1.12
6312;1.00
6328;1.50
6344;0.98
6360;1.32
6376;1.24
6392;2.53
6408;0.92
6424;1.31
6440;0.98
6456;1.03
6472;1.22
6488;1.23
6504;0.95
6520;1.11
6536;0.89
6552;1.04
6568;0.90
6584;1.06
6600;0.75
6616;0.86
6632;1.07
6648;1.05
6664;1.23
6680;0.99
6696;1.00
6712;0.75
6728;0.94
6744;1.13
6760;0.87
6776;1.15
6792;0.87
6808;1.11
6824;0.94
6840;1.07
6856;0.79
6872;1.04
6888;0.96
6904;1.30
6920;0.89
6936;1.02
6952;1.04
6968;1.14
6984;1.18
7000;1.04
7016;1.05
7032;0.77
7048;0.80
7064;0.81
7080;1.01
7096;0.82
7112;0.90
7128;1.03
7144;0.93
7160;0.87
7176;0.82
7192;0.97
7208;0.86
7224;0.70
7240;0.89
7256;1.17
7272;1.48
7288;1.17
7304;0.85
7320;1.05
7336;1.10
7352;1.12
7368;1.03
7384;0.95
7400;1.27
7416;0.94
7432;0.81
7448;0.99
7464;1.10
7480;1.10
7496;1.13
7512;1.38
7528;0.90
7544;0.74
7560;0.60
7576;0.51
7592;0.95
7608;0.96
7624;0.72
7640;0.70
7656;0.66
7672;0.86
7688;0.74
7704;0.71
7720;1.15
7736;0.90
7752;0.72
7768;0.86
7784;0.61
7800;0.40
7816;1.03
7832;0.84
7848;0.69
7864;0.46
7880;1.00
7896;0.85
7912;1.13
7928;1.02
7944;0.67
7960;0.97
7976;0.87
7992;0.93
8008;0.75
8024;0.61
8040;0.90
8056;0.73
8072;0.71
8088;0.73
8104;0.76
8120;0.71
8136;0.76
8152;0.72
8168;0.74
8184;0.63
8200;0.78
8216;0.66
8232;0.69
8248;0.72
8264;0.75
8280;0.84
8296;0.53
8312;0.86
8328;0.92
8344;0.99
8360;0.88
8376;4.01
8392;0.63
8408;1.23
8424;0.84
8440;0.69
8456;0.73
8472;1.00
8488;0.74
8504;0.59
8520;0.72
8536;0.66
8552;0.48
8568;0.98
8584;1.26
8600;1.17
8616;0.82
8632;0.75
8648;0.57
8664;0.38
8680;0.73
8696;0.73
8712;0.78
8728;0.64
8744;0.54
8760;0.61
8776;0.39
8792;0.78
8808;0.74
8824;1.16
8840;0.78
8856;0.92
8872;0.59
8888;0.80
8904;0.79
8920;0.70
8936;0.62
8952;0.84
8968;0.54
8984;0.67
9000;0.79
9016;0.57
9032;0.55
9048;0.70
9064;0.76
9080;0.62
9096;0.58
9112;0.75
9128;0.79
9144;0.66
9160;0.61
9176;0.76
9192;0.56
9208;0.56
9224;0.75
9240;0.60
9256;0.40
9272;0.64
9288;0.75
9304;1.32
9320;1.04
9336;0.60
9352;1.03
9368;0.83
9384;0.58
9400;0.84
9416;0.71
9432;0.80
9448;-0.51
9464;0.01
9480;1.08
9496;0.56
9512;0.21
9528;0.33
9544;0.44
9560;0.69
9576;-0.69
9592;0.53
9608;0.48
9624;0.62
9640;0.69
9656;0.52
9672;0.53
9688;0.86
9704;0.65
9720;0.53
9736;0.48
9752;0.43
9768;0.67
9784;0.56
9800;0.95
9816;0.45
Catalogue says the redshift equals 0.277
